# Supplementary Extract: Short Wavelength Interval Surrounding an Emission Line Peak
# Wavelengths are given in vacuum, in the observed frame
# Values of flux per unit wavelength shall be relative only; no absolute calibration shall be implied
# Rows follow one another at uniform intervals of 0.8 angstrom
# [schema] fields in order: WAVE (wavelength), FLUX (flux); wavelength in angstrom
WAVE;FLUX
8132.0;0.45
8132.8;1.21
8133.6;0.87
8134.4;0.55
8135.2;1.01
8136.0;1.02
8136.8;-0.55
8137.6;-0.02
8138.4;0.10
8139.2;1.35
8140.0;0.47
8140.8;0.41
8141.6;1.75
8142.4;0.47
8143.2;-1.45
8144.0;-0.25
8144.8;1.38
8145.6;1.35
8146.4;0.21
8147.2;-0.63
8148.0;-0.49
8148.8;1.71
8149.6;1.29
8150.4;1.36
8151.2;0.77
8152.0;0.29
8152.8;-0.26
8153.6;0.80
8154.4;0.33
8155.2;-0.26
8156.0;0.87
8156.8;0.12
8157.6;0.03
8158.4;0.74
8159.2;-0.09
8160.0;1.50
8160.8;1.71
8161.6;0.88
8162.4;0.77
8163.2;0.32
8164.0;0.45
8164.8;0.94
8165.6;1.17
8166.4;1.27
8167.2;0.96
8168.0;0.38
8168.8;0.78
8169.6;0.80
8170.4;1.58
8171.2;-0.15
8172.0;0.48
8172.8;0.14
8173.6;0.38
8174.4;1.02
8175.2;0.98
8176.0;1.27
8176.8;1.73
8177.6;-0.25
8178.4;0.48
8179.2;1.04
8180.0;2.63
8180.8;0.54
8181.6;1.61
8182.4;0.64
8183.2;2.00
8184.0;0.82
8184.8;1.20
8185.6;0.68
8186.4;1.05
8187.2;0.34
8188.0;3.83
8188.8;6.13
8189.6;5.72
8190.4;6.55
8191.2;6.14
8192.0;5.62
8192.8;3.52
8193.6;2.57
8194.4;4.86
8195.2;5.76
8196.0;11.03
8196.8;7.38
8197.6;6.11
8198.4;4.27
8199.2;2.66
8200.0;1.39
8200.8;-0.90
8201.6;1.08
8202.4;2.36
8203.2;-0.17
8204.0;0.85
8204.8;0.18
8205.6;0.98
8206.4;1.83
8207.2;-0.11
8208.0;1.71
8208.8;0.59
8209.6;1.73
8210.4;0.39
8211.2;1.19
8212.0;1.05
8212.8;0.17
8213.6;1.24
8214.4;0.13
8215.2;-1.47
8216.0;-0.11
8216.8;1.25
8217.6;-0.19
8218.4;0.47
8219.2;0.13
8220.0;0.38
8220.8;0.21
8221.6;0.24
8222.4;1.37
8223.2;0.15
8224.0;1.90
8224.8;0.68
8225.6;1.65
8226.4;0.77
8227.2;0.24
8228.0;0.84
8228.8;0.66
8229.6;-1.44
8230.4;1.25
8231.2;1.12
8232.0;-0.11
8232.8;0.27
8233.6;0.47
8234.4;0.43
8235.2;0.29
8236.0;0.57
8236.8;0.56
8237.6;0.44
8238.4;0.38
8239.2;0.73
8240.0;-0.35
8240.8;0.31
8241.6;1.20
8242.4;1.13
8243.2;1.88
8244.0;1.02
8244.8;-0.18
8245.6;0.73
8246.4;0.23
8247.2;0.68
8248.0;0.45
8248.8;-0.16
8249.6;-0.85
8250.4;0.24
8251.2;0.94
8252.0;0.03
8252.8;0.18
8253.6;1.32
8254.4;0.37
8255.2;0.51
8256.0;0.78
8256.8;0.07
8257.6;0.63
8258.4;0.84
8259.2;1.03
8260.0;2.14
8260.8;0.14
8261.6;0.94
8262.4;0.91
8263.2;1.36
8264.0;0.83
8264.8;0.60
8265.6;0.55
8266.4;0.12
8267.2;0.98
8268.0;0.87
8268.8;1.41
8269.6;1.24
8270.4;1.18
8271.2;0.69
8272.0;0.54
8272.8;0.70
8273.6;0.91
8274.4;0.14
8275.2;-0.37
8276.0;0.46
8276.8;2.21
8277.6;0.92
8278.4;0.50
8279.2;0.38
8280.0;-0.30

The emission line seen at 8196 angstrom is [O II] 3727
